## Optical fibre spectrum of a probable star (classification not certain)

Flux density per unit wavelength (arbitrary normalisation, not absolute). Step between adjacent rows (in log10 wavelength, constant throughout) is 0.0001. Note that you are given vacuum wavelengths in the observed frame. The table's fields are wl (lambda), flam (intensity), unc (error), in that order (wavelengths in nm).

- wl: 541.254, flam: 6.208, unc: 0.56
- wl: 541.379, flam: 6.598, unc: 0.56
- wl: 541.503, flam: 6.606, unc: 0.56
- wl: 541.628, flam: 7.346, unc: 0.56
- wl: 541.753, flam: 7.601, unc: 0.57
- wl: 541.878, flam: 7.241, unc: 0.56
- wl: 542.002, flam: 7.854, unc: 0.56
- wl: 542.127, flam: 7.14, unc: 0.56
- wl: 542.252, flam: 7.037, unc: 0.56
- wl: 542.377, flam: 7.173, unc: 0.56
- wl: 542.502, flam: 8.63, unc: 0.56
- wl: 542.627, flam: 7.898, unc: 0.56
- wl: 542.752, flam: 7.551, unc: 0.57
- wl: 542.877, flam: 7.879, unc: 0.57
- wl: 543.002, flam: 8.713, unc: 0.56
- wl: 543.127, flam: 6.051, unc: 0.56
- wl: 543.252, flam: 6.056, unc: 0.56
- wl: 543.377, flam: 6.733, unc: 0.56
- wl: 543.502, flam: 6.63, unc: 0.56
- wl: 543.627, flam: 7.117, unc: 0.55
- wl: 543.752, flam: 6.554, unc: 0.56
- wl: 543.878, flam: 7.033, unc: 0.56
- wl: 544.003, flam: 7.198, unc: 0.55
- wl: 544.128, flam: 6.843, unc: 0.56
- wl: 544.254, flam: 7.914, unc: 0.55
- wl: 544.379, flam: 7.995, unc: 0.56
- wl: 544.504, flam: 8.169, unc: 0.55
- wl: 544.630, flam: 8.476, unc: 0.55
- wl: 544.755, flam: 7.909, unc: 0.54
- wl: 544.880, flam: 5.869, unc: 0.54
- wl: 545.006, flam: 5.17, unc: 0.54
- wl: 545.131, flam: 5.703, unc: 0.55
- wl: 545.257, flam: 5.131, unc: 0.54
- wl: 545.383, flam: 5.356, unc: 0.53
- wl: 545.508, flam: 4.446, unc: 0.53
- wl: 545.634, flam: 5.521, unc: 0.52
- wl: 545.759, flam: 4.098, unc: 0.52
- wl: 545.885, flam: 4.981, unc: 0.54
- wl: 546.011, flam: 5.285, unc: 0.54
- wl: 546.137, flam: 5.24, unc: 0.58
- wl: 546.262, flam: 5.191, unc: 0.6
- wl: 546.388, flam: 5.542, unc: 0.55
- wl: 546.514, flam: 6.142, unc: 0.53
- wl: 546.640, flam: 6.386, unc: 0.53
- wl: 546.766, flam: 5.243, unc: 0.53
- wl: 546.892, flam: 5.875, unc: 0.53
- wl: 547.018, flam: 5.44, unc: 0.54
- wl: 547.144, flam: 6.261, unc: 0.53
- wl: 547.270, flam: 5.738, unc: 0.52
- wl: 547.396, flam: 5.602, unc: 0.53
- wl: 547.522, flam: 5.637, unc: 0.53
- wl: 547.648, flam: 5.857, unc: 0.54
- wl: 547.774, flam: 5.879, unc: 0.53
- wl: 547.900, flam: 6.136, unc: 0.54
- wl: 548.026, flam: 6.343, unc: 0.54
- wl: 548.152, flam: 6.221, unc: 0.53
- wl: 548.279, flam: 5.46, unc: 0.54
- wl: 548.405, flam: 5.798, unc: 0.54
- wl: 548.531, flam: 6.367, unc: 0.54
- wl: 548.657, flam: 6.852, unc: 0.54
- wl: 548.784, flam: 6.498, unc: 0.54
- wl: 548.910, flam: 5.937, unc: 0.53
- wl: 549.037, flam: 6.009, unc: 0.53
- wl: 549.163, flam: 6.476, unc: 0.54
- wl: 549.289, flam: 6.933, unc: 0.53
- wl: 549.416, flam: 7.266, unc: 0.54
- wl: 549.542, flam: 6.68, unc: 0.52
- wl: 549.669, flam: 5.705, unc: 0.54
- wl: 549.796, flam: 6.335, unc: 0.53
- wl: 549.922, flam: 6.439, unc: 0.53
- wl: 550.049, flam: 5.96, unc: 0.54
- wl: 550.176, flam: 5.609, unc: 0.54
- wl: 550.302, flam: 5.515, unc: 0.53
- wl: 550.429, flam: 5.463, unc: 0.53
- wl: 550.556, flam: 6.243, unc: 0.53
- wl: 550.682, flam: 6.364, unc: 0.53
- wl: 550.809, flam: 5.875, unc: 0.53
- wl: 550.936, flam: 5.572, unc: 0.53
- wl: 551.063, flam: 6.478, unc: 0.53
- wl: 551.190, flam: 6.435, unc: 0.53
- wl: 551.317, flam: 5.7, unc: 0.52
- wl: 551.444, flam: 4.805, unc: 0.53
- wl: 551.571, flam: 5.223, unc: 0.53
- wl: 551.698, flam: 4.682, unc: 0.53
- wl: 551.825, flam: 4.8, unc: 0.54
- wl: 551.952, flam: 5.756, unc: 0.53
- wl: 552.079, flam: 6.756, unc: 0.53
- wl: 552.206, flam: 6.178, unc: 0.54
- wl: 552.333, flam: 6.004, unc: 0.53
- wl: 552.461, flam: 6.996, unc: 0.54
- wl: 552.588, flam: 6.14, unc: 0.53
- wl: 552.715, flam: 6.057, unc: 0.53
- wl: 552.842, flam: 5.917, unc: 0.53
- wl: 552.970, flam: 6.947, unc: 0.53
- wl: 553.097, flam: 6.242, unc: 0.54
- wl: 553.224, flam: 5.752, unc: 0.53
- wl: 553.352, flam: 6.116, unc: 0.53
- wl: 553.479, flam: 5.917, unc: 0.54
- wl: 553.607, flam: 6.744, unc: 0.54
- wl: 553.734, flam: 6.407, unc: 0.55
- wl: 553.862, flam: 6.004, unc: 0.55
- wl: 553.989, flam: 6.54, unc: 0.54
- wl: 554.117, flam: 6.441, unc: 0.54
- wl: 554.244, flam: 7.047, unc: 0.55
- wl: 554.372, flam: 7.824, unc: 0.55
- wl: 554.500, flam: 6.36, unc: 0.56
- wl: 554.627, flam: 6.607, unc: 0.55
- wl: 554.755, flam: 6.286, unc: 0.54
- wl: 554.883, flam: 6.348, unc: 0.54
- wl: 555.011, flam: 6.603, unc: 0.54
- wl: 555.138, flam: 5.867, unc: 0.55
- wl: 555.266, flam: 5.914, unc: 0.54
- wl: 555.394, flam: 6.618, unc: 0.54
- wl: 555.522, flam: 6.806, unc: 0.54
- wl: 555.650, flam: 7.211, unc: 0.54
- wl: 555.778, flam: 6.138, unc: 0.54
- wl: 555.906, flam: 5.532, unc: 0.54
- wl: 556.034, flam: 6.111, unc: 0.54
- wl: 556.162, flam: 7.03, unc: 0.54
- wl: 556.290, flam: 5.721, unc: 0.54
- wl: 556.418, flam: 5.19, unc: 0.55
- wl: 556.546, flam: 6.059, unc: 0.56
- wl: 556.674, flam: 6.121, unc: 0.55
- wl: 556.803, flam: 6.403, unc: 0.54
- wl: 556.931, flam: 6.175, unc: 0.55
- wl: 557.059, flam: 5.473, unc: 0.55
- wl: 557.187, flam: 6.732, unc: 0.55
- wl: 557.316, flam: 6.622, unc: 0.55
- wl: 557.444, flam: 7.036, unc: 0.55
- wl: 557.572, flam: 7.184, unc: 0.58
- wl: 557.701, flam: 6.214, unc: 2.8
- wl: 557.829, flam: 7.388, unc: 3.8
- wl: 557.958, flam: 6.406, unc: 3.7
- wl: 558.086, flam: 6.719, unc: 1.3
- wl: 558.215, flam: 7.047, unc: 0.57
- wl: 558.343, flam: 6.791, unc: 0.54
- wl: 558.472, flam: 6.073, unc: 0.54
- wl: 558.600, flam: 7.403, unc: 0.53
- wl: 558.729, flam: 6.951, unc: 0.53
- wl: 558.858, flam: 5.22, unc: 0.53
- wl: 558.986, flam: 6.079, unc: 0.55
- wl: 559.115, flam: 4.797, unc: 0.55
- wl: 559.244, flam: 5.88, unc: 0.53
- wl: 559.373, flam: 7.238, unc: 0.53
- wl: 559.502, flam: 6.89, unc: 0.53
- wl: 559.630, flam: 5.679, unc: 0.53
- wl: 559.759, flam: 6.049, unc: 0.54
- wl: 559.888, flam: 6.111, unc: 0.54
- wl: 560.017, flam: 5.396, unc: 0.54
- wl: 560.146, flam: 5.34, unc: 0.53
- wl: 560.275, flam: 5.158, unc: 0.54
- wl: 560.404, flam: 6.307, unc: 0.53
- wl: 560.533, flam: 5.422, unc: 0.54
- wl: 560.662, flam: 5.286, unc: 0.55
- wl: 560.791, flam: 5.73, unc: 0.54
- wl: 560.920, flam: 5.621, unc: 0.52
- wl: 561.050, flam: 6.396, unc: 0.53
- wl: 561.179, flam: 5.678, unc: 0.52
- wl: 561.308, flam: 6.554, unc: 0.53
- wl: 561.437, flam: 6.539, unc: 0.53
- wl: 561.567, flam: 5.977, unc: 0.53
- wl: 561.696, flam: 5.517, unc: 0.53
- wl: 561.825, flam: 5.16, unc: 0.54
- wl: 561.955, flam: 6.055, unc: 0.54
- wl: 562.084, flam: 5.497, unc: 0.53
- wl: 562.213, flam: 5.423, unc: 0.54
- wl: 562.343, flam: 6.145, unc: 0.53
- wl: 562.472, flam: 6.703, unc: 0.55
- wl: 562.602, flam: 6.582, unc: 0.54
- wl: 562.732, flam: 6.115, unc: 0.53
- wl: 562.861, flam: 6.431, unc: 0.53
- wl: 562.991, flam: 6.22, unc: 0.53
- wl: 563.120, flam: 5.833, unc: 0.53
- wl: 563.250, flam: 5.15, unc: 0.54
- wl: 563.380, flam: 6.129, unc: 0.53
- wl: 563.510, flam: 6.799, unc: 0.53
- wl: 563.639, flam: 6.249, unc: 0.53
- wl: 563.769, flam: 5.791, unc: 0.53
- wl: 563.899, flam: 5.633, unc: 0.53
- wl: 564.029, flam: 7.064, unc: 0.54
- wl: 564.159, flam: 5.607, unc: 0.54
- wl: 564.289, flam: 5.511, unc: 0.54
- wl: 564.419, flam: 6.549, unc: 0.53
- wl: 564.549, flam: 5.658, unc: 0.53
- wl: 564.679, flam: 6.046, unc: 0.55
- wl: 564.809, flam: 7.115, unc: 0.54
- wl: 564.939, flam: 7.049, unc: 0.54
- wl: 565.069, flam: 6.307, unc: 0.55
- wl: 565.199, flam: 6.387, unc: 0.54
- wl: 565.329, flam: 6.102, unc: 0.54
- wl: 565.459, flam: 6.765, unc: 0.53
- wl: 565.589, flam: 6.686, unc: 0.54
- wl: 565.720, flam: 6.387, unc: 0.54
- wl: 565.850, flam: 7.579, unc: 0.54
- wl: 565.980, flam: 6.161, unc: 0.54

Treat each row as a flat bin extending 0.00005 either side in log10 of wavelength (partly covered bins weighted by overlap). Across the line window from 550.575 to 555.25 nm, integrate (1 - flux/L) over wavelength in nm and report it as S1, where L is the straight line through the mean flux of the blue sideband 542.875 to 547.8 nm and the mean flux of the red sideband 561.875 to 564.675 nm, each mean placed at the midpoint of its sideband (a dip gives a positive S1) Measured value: -0.02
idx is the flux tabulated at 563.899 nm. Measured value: 5.633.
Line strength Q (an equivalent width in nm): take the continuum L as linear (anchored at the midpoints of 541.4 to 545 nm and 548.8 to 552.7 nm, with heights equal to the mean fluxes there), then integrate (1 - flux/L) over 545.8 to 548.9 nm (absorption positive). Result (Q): 0.36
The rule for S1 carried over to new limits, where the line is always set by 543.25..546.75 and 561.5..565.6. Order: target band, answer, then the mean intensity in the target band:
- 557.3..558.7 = -0.15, 6.82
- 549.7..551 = 0.06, 5.93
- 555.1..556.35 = -0.03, 6.3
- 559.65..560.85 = 0.10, 5.64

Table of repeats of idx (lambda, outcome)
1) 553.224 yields 5.752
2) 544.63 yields 8.476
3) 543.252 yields 6.056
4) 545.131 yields 5.703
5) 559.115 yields 4.797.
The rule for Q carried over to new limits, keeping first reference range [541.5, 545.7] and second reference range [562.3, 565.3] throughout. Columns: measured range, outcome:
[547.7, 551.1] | 0.296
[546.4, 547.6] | 0.181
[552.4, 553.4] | 0.052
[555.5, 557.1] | 0.086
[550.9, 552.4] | 0.216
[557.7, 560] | 0.012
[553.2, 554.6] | 0.019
